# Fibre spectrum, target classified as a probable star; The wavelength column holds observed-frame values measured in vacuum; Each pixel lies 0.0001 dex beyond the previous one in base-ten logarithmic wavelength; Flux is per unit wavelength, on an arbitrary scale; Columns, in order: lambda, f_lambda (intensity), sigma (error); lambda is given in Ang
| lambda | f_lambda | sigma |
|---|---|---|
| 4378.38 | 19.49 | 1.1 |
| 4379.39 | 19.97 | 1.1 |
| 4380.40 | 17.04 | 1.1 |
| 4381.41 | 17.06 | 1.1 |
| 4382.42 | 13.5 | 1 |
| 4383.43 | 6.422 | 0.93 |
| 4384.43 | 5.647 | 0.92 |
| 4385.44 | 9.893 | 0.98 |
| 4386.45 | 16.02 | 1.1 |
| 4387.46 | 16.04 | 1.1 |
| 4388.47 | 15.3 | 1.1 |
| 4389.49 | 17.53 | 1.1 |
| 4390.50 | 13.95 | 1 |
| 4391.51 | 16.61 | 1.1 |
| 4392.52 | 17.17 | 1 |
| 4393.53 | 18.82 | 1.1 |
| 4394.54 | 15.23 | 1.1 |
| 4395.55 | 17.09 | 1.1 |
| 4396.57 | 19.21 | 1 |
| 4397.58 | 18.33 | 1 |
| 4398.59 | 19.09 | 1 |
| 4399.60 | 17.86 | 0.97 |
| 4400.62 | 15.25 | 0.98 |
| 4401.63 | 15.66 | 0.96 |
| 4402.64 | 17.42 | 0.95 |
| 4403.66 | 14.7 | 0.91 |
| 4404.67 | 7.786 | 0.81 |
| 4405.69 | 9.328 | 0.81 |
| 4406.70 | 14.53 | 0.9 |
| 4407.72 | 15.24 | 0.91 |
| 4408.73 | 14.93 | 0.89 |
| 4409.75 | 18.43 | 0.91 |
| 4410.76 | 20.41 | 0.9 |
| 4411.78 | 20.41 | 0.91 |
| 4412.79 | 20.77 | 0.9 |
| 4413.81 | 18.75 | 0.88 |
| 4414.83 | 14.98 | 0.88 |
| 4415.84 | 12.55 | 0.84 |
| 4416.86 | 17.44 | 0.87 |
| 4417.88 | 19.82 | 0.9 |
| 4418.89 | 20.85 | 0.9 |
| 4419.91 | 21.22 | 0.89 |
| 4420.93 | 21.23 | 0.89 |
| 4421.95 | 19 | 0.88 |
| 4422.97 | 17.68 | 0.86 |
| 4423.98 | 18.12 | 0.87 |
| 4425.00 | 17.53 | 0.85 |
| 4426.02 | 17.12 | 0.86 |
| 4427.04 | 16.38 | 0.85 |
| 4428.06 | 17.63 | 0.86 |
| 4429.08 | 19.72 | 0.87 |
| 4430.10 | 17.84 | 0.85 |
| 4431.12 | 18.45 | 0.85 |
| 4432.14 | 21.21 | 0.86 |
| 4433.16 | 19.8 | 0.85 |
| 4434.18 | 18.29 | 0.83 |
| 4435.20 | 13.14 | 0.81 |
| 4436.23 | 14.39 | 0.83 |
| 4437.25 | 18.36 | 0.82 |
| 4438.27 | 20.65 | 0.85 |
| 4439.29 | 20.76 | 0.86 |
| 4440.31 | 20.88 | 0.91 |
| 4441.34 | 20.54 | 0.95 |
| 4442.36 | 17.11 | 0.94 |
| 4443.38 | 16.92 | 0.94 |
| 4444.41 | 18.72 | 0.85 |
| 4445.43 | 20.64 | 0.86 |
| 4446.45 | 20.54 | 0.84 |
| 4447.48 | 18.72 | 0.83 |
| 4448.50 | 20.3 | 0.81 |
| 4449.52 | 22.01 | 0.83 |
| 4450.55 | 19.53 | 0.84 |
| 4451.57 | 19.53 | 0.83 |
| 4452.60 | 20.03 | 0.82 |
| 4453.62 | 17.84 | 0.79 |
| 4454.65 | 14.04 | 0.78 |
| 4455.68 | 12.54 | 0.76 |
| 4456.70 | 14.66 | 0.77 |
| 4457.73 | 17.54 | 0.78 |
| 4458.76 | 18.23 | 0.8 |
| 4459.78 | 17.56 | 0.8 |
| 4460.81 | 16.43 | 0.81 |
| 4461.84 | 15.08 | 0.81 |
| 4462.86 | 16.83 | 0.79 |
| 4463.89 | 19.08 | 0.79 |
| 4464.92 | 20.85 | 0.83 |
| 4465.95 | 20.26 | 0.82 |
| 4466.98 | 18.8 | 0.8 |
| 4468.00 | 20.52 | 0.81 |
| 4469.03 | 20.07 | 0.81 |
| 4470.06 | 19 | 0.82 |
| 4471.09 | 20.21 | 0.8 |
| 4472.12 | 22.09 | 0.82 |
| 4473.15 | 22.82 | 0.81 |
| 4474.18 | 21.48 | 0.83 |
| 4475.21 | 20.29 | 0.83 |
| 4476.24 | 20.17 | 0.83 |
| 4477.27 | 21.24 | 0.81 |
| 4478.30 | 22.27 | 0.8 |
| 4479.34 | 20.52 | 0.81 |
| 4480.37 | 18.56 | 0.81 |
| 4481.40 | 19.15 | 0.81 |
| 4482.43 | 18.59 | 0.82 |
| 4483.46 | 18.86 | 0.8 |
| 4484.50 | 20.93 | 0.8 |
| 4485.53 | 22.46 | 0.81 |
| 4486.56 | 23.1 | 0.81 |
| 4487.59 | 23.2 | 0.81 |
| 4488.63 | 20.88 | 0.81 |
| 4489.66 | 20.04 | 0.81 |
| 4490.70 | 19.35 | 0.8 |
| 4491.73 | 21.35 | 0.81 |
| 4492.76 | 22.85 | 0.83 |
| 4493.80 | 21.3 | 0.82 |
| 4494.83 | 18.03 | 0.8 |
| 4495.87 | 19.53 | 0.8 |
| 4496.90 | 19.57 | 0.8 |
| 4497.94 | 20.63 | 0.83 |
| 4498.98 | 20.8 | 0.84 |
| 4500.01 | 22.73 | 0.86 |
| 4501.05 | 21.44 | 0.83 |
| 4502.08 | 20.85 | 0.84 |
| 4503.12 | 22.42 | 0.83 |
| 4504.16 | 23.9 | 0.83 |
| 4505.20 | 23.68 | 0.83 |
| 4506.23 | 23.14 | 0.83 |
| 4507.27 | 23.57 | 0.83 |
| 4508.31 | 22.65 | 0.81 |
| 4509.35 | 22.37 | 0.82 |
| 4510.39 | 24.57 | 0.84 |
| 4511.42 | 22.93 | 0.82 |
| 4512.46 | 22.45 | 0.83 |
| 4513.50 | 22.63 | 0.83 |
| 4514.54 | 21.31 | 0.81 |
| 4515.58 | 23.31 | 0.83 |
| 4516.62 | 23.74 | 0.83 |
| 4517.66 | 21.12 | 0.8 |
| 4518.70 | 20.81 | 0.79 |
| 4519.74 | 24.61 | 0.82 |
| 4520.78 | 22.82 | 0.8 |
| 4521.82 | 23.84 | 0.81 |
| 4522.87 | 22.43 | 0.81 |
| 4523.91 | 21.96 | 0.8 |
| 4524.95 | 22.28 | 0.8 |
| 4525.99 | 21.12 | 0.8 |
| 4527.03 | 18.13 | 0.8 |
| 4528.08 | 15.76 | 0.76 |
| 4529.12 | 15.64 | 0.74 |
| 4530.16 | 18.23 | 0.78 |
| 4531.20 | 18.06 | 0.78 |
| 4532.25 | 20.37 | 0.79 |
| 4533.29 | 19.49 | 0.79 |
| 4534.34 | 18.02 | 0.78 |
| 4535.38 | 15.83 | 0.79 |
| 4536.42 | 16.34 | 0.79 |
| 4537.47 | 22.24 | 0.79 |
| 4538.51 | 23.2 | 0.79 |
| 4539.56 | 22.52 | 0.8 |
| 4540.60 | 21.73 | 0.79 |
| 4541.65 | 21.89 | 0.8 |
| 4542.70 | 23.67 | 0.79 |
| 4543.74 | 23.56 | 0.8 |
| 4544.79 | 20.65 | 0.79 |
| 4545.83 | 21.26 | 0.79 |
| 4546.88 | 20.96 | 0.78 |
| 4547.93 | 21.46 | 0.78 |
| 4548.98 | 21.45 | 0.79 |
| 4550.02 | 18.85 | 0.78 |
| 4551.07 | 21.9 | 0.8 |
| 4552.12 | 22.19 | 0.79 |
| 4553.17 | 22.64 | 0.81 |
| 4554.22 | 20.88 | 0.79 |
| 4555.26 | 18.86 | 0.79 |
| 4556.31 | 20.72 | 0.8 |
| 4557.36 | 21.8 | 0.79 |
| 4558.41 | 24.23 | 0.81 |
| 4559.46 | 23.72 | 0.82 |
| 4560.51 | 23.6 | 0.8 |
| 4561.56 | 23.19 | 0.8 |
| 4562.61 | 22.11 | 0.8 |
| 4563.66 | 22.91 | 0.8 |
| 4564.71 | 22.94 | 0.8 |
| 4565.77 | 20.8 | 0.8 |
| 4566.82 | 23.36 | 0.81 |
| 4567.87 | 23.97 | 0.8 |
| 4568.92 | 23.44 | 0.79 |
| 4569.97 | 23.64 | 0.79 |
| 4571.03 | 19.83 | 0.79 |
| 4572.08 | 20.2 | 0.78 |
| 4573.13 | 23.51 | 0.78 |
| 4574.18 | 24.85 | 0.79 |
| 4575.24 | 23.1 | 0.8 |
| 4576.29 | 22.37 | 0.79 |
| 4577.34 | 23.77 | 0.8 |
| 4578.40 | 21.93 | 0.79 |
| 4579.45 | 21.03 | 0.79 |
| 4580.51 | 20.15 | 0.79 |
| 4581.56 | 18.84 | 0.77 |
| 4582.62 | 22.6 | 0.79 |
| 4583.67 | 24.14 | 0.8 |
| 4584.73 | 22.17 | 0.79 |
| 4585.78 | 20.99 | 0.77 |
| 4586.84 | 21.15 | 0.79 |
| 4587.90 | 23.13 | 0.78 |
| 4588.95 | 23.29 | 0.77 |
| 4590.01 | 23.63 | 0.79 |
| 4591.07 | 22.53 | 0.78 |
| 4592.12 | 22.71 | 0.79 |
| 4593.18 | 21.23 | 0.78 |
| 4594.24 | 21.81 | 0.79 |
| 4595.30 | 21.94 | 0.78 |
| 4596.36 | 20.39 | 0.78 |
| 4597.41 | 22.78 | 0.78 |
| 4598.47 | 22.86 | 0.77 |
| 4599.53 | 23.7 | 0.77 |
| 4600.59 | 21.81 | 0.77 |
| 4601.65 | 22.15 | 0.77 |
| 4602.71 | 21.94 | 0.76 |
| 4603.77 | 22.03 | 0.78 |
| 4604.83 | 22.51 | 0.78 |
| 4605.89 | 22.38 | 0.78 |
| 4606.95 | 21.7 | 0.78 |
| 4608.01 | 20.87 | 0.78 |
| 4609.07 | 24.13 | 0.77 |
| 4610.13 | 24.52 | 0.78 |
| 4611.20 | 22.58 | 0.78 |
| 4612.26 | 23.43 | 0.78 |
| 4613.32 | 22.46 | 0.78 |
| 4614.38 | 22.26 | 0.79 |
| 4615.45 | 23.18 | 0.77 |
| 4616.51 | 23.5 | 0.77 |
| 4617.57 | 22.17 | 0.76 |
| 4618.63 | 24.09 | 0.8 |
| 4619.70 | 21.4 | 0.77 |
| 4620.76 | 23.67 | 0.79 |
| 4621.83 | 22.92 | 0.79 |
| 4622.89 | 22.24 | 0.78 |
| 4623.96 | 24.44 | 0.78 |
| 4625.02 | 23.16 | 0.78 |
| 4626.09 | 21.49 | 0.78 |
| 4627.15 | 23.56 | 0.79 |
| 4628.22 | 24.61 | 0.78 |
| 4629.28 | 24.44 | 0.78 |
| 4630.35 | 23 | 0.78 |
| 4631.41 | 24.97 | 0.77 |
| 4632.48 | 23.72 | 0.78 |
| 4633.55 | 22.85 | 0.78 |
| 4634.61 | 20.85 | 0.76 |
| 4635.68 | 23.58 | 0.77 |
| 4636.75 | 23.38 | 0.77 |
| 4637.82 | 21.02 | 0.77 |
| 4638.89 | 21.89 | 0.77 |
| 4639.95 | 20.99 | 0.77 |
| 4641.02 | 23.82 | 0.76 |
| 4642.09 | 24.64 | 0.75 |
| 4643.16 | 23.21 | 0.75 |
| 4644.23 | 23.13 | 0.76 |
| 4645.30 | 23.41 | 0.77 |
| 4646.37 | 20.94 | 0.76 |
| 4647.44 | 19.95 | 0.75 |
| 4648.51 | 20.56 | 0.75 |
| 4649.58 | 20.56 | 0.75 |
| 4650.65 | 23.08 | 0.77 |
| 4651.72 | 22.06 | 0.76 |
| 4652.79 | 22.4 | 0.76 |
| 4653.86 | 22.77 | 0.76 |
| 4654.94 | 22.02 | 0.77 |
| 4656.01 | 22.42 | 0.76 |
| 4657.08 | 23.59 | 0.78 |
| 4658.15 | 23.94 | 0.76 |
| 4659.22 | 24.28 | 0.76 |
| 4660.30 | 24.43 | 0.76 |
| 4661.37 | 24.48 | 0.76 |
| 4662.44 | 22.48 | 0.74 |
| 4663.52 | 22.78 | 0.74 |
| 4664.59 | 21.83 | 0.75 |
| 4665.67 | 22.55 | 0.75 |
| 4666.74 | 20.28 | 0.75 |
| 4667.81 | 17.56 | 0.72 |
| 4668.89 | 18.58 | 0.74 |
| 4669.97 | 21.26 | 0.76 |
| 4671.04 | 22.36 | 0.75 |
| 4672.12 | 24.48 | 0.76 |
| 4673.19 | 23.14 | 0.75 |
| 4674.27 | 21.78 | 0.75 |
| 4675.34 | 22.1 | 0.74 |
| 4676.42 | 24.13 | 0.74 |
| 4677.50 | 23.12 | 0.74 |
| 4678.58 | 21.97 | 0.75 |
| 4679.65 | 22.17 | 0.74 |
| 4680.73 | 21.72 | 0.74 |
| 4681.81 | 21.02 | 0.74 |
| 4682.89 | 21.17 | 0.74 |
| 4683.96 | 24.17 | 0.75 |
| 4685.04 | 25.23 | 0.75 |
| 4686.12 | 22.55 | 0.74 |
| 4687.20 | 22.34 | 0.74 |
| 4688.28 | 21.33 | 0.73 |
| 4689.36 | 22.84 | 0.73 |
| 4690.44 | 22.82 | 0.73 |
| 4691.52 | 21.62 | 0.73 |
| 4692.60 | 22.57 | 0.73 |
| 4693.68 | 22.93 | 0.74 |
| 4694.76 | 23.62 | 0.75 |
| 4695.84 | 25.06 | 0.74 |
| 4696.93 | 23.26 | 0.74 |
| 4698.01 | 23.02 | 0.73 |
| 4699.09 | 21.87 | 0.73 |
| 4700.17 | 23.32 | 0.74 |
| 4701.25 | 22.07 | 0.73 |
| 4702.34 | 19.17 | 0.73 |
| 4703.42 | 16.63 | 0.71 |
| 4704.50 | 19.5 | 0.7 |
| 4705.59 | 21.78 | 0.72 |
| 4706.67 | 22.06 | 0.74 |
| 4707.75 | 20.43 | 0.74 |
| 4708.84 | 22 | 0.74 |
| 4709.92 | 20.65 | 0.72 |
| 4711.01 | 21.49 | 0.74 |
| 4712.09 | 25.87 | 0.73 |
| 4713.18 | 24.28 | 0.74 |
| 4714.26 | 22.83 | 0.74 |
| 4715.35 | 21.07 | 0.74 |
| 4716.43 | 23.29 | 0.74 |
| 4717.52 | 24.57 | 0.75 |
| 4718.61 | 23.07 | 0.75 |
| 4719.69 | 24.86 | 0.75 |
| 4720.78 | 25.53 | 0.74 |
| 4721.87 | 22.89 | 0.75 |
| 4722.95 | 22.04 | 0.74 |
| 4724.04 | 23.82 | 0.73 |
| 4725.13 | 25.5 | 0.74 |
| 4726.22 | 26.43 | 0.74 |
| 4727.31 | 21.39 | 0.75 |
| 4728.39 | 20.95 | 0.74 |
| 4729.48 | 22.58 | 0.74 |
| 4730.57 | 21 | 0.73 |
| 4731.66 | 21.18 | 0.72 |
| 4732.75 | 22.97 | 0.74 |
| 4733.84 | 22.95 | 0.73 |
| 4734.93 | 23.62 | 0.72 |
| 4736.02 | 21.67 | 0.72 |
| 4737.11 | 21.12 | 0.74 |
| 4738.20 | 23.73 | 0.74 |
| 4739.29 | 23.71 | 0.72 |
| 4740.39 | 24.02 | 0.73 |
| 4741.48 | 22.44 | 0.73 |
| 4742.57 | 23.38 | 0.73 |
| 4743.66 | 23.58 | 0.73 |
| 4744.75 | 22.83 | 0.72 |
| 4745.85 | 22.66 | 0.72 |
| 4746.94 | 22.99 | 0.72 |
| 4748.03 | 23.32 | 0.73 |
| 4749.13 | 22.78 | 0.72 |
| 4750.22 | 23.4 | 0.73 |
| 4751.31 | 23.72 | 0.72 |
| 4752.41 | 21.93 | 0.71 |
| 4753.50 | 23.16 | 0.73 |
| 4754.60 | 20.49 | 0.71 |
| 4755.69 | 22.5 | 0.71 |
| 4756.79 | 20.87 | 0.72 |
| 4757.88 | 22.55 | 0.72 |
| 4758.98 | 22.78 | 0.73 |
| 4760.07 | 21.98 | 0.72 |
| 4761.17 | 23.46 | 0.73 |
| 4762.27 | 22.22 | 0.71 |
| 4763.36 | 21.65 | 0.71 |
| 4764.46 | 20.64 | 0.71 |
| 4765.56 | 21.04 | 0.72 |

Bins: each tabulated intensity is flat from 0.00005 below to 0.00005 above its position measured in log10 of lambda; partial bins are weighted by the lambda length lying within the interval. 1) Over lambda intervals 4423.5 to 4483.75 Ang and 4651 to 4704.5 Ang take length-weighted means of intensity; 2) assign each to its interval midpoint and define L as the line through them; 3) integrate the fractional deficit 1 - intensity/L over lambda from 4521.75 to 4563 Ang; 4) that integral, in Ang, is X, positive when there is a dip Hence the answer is -1.36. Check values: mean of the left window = 18.8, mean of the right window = 22.3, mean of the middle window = 20.9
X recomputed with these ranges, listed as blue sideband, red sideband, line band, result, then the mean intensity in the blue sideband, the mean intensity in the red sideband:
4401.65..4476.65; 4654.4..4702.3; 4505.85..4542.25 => -2.7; 18.2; 22.5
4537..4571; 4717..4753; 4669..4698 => 0.2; 22.2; 23.1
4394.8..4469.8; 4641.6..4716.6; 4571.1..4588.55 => -1.3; 17.9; 22.3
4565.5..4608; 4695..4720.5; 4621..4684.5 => -0.7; 22.3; 22.3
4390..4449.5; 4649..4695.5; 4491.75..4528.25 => -4.7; 17.7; 22.4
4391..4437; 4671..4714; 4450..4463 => 0.8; 17.3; 22.3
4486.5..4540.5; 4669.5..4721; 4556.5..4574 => -0.9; 21.2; 22.5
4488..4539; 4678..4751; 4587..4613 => -0.9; 21.1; 22.6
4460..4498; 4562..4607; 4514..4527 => -0.8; 20.1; 22.3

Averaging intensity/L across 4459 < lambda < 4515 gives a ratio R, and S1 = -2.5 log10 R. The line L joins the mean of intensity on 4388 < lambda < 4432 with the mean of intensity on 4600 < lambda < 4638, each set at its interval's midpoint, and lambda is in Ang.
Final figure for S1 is -0.08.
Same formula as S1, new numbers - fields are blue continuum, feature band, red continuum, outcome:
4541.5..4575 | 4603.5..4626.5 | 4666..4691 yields -0.03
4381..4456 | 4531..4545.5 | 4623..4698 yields -0.04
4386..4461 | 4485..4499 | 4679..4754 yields -0.12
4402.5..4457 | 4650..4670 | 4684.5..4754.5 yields -0.03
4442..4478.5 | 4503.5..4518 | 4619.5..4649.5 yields -0.15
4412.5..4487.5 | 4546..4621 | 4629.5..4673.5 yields -0.05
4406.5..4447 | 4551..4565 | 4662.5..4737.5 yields -0.10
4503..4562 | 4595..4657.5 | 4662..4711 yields -0.04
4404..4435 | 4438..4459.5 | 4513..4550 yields -0.01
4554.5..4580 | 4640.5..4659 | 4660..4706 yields -0.01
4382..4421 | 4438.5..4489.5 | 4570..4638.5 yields -0.08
